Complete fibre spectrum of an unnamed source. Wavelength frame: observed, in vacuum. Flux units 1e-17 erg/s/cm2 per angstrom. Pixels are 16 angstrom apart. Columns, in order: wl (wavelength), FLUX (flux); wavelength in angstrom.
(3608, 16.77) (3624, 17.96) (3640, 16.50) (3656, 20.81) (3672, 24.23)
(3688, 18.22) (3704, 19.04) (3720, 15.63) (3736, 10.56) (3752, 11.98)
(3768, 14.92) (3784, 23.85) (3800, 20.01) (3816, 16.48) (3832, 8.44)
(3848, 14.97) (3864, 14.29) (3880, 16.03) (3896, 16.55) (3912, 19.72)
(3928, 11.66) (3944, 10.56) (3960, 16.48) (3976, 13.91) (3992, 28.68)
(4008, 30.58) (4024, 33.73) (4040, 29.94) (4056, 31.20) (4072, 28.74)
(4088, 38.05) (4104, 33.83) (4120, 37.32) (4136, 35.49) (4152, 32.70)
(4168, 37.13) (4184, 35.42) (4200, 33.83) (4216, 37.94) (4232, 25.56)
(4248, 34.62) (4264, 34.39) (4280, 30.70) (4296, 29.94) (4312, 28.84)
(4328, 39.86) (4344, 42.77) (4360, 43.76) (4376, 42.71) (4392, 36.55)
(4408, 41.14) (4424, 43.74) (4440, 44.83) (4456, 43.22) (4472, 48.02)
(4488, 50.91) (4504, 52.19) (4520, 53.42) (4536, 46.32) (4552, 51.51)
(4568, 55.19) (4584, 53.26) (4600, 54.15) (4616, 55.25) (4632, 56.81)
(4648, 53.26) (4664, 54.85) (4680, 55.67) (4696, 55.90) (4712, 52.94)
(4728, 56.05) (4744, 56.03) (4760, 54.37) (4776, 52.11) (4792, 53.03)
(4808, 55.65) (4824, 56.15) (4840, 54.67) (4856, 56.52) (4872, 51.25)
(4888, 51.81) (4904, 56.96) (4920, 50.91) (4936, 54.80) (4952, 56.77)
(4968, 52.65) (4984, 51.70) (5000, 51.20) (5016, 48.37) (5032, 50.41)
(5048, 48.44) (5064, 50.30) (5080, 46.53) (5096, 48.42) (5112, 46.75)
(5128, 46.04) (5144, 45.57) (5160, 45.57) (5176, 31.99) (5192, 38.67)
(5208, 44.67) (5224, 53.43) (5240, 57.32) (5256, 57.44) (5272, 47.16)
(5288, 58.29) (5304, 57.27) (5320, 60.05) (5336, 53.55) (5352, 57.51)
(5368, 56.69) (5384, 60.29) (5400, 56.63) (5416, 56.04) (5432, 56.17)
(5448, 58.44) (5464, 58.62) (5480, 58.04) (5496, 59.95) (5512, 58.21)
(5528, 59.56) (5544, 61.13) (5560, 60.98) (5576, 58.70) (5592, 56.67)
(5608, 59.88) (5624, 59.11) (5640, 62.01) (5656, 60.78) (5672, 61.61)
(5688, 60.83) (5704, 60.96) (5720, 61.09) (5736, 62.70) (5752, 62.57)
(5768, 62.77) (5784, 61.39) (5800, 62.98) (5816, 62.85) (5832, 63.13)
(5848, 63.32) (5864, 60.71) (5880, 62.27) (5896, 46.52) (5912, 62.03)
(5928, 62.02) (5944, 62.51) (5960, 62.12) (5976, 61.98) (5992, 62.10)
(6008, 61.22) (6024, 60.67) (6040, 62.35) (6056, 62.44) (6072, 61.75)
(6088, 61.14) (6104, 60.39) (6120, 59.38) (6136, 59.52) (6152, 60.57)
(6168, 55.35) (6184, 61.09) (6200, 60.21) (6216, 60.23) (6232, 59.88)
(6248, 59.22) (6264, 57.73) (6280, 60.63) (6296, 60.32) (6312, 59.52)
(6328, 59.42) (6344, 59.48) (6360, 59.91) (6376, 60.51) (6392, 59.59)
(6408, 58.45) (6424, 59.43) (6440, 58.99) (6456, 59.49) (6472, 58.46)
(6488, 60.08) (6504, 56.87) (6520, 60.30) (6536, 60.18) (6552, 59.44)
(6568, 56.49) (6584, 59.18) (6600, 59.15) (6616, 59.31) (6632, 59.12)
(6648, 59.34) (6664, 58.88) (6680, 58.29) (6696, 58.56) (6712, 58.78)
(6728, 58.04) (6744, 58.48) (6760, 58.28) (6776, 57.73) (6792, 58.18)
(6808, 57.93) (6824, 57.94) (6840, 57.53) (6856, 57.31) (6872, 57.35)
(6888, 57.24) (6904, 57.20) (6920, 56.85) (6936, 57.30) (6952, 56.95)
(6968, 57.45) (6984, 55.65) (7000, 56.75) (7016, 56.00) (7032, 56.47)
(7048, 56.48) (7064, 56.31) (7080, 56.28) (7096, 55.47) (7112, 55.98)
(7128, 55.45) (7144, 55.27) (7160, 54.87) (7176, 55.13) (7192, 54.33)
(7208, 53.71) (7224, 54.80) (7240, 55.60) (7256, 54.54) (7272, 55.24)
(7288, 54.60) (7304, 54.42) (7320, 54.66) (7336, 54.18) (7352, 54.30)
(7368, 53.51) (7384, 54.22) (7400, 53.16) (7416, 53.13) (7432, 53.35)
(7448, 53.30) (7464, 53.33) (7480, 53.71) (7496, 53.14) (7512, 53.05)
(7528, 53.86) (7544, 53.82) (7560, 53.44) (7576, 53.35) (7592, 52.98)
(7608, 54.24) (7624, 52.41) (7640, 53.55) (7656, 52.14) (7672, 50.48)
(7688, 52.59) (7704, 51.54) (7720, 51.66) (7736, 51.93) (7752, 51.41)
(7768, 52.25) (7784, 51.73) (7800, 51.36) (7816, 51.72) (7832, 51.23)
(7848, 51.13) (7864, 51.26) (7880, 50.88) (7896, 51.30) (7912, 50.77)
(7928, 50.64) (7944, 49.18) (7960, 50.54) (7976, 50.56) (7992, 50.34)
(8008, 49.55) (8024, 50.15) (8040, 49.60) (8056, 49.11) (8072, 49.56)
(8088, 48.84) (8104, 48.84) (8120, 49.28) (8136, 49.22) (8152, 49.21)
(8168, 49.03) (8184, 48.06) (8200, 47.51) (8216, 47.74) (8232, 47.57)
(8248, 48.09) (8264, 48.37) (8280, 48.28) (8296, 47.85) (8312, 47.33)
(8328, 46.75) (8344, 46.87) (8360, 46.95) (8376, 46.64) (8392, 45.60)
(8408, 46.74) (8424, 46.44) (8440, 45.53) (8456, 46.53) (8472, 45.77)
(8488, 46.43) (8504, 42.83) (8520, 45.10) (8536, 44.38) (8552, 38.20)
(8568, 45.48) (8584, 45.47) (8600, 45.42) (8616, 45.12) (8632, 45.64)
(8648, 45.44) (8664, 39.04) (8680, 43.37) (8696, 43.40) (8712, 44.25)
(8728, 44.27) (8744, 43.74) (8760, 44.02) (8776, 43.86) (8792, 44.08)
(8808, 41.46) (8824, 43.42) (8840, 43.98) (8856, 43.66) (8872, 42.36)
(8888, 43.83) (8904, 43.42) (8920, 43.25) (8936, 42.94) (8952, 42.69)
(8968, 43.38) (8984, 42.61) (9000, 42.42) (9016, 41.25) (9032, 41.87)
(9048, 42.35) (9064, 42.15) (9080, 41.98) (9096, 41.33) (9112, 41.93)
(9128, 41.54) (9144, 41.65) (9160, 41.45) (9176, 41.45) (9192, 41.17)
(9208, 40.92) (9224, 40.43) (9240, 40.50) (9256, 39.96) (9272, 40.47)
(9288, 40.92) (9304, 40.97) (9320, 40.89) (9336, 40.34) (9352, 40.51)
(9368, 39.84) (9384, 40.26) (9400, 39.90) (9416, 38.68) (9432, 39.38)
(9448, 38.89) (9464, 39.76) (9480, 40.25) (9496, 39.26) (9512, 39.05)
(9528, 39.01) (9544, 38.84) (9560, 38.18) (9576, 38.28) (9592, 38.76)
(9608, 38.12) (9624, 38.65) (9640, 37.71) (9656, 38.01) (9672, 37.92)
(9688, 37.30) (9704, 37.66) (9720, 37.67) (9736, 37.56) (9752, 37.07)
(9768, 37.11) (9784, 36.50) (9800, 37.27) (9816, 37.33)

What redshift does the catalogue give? 0.00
